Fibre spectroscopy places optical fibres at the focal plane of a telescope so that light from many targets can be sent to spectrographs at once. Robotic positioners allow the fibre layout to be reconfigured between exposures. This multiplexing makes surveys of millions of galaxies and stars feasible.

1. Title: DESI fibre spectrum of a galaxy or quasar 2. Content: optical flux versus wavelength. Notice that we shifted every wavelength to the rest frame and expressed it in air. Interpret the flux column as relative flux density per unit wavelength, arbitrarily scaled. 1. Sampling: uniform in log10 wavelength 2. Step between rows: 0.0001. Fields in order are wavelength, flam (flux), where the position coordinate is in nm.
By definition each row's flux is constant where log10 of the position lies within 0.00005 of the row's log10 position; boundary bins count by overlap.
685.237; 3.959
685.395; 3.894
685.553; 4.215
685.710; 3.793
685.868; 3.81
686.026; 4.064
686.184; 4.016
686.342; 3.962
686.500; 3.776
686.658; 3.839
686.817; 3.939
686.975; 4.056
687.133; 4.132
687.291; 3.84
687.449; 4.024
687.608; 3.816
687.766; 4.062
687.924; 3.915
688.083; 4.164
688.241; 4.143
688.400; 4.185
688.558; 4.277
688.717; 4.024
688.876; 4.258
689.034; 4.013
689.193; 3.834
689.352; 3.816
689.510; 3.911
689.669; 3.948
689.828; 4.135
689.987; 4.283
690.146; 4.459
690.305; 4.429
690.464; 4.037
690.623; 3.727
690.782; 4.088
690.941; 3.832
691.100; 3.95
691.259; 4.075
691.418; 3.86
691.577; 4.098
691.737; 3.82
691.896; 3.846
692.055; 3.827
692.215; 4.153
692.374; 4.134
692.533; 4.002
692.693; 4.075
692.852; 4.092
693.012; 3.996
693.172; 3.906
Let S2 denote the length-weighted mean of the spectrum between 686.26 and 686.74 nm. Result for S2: 3.85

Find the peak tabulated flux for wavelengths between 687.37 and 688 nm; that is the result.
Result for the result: 4.062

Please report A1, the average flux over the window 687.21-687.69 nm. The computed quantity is 3.9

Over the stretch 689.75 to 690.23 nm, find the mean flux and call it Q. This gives 4.29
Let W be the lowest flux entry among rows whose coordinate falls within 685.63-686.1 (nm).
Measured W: 3.793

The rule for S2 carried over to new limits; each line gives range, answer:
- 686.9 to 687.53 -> 4.01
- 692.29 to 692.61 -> 4.08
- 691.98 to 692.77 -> 4.04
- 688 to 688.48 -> 4.16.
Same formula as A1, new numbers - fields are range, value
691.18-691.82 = 3.96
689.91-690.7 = 4.19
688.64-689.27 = 4.03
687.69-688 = 3.99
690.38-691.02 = 3.93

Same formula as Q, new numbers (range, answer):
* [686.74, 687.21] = 4.05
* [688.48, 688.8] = 4.14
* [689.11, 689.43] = 3.82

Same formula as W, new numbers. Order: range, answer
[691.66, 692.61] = 3.82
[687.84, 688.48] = 3.915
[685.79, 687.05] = 3.776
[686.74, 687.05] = 3.939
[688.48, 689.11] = 4.013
